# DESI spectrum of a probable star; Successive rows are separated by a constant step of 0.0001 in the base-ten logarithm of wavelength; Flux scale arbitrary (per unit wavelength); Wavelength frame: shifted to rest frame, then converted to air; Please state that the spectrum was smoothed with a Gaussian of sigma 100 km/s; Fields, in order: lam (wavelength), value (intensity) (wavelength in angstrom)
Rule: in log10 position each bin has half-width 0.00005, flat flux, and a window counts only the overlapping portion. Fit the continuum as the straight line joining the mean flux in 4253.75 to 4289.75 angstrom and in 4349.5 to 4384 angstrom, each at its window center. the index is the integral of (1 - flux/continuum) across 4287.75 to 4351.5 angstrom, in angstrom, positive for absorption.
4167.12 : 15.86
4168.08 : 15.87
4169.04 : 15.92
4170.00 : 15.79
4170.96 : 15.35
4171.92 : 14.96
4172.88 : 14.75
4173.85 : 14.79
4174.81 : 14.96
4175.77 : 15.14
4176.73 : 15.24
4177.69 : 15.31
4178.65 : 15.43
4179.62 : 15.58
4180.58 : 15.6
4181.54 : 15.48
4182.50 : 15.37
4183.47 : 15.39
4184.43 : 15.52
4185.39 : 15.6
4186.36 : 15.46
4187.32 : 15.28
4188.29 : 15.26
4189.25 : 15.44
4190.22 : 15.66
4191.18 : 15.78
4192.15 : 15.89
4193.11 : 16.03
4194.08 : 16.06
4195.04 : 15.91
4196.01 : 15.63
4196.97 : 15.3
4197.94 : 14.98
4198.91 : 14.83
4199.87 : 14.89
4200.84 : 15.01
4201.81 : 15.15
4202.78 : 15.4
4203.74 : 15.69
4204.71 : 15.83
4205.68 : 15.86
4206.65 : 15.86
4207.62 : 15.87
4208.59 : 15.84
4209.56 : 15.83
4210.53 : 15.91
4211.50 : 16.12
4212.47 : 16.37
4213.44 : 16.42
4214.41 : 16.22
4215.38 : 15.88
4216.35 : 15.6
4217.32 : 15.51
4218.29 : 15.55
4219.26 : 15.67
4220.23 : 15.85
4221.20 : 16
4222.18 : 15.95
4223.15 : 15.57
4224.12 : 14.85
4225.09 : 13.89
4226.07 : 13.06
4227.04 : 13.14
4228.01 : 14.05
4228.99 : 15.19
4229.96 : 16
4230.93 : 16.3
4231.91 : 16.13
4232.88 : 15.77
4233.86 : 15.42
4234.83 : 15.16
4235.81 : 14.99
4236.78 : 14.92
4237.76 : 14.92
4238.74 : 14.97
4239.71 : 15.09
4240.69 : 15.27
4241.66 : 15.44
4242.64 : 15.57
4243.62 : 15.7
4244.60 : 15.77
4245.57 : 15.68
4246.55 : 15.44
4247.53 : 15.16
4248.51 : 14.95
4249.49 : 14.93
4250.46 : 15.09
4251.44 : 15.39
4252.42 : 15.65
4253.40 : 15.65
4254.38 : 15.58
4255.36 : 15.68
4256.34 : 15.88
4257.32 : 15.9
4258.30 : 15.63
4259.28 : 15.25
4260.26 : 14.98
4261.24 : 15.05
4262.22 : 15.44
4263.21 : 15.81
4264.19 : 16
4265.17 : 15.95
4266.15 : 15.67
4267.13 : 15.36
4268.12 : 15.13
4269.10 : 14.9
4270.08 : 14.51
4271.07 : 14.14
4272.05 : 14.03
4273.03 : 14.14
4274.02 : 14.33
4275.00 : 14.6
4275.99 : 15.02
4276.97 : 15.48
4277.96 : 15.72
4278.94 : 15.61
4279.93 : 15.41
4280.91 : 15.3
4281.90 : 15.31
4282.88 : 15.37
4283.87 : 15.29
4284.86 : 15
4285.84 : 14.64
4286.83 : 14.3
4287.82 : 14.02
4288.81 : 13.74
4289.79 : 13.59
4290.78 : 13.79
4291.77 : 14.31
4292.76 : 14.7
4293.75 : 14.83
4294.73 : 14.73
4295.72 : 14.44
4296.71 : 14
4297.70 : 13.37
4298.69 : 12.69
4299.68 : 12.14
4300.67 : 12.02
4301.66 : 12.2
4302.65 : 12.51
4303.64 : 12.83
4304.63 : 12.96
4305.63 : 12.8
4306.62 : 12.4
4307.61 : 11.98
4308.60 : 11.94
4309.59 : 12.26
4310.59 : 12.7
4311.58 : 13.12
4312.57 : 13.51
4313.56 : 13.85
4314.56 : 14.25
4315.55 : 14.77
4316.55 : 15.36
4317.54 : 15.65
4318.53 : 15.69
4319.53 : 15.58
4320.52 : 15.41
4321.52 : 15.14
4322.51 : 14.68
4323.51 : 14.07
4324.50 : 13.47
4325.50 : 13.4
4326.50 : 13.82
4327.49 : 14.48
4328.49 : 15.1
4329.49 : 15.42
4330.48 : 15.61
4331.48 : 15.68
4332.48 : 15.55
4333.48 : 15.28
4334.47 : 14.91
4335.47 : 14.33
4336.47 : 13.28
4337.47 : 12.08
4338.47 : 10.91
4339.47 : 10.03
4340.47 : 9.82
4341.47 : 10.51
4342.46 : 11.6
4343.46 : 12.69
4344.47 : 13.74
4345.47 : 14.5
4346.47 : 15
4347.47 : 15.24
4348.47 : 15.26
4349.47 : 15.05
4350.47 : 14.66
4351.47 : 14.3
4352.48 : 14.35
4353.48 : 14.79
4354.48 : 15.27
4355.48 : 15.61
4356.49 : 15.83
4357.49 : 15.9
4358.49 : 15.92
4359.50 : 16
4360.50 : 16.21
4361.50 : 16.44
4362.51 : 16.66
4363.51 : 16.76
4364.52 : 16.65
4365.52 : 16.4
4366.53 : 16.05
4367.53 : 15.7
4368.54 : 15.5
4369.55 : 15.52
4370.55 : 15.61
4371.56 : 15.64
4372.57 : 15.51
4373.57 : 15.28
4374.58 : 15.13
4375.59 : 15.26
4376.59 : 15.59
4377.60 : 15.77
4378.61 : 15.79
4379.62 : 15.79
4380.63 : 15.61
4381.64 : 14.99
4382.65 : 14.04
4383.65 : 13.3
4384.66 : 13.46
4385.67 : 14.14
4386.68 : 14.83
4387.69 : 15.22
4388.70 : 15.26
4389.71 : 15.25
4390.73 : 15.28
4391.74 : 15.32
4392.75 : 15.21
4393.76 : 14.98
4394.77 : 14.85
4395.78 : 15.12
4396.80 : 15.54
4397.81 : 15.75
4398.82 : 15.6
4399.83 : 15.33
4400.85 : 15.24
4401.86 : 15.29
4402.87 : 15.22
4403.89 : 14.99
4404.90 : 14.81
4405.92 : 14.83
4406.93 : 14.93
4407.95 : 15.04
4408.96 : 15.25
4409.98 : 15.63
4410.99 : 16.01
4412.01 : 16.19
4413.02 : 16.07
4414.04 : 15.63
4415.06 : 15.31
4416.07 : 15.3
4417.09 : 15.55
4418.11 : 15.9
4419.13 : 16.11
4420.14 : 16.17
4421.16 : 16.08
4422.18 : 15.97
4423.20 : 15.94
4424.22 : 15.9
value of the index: 6.5 angstrom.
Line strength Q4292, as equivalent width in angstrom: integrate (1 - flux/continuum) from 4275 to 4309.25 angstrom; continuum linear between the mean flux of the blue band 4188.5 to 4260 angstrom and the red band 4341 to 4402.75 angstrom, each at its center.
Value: 3.0 angstrom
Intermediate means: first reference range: 15.5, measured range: 14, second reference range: 15.1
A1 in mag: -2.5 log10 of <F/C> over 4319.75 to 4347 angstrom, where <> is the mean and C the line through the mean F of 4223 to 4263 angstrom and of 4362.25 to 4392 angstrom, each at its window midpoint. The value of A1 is 0.12 mag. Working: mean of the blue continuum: 15.2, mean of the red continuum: 15.4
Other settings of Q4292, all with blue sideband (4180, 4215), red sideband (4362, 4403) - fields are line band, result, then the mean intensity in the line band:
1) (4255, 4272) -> 0.22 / 15.3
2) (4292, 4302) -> 1.25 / 13.6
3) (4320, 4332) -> 0.58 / 14.7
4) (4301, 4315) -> 2.42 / 12.8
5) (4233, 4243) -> 0.24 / 15.2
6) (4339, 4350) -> 1.68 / 13.1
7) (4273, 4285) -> 0.27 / 15.2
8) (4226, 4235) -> 0.27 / 15.1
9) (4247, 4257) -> 0.09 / 15.4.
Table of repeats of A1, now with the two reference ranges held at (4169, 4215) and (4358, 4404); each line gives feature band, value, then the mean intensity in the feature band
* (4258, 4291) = 0.037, 15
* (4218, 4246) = 0.019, 15.2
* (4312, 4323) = 0.040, 14.9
